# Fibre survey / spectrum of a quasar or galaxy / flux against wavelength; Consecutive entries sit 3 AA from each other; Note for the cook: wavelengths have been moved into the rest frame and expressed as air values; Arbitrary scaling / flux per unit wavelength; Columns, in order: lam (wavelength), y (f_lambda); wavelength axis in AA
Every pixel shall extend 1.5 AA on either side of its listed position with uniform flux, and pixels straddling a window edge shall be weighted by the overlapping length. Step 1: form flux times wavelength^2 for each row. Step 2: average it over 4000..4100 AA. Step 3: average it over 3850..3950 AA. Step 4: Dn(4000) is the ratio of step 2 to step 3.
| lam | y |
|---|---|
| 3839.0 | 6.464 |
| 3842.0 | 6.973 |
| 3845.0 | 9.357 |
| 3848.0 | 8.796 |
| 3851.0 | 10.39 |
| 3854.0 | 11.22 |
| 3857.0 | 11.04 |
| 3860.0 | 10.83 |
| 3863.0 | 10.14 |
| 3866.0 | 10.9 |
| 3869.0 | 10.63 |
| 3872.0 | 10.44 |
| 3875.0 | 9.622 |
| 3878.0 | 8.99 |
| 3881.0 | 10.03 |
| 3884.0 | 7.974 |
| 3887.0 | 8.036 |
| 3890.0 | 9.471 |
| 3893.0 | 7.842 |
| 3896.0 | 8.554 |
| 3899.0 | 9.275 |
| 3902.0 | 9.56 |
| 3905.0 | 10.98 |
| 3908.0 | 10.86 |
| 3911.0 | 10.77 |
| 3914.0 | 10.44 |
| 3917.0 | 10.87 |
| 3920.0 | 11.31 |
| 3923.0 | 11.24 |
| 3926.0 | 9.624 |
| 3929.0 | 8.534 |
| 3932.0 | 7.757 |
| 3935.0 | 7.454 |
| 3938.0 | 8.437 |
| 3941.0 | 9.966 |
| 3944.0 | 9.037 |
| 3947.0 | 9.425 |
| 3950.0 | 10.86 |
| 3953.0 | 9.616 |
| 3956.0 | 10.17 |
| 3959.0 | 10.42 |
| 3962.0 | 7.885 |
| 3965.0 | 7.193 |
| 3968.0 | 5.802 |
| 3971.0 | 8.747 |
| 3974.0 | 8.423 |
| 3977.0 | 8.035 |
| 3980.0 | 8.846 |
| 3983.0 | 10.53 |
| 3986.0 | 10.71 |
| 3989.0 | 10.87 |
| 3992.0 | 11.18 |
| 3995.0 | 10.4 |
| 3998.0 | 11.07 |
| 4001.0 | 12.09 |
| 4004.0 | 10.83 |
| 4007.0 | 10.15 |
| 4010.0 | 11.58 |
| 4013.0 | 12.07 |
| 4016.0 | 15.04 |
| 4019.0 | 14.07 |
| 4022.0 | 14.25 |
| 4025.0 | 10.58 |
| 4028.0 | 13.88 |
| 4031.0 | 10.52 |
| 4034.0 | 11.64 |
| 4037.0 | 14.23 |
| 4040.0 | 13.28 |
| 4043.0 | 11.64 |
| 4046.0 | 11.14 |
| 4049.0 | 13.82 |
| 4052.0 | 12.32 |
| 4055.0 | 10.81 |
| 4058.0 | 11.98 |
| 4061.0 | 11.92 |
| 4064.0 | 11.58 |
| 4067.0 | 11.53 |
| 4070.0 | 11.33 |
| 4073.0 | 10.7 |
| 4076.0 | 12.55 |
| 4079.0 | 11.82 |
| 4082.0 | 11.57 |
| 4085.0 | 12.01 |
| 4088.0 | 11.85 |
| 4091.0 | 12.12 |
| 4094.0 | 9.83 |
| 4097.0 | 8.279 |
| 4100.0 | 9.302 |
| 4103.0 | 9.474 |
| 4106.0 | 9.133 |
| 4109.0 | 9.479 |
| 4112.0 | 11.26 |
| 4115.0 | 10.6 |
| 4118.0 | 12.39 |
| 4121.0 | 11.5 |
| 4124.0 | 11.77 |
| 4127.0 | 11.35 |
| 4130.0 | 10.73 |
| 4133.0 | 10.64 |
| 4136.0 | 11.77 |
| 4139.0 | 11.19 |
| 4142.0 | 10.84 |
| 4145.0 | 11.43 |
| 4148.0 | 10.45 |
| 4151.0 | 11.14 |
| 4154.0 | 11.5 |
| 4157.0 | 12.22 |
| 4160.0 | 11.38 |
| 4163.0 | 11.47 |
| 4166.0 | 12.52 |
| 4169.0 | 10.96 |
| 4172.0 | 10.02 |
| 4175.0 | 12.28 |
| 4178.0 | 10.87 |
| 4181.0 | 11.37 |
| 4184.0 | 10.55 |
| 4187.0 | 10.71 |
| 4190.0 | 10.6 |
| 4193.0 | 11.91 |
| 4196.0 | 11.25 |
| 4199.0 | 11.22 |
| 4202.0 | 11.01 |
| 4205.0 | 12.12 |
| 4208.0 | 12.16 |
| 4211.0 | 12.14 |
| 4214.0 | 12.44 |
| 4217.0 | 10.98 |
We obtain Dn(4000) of 1.31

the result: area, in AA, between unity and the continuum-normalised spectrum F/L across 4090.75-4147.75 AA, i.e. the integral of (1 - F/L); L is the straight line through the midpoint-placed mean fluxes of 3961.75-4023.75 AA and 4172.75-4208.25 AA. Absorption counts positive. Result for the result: 1.8 AA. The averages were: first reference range 10.5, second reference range 11.3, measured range 10.7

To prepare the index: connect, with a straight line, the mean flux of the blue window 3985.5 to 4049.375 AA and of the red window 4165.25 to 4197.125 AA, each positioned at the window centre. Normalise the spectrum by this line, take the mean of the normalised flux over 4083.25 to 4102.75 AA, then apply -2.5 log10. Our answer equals 0.11 mag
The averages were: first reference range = 12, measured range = 10.5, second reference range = 11.2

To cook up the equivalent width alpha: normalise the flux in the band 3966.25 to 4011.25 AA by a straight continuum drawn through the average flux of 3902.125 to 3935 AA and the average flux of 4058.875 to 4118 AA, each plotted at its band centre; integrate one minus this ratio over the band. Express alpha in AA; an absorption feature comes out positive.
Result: 2.2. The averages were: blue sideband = 10.1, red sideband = 10.9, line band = 9.93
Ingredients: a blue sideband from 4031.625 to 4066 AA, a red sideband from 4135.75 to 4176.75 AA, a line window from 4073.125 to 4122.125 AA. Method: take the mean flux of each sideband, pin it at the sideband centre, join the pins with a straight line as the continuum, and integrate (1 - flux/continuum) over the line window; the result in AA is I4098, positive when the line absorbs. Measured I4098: 4.08 AA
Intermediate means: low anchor 12.2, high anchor 11.4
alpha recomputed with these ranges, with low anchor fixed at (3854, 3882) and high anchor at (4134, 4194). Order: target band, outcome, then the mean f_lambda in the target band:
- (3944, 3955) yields 0.8 AA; 9.85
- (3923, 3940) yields 3.0 AA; 8.66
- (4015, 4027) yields -2.9 AA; 13.4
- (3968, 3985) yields 3.2 AA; 8.69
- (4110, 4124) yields -0.4 AA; 11.4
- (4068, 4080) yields -0.7 AA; 11.6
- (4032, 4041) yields -1.7 AA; 12.9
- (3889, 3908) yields 1.9 AA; 9.4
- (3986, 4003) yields -0.5 AA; 11.1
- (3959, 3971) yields 3.4 AA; 7.62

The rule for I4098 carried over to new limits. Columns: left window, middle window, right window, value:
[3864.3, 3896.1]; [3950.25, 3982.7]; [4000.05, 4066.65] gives 6.77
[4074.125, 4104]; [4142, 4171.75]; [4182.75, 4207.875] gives -0.67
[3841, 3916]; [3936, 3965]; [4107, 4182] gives 2.21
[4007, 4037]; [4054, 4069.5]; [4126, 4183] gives 0.78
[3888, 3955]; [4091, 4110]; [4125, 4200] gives 2.35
